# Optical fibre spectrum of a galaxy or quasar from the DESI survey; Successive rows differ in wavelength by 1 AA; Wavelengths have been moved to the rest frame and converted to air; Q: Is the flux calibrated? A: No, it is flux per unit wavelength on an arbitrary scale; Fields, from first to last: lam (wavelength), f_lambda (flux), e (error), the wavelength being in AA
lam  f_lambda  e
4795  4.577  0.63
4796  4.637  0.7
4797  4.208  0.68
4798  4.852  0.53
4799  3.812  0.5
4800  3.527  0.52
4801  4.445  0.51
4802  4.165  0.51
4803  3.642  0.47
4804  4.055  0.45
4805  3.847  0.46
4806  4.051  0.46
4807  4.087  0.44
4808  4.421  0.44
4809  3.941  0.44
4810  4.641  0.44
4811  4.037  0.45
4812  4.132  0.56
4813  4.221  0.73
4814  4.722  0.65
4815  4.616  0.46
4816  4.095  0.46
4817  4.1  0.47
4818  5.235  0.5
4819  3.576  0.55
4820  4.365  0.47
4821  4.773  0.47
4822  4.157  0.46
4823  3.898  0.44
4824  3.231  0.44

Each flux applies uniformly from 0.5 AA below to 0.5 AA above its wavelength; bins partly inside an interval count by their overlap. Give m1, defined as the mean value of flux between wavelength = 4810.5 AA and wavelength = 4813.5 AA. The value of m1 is 4.13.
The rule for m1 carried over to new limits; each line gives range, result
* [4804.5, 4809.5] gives 4.07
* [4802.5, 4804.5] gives 3.85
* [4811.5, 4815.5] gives 4.42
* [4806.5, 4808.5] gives 4.25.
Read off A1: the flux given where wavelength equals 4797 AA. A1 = 4.208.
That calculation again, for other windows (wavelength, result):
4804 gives 4.055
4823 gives 3.898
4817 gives 4.1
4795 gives 4.577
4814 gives 4.722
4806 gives 4.051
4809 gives 3.941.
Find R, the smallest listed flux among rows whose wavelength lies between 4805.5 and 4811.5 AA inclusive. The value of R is 3.941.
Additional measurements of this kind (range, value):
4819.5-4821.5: 4.365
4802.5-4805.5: 3.642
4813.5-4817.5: 4.095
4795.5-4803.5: 3.527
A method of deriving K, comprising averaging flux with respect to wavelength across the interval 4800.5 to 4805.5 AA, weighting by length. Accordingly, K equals 4.03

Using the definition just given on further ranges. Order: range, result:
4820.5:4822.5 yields 4.46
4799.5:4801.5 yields 3.99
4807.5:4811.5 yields 4.26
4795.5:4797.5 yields 4.42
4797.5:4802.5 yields 4.16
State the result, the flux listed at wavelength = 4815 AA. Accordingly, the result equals 4.616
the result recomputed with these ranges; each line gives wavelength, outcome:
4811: 4.037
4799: 3.812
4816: 4.095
